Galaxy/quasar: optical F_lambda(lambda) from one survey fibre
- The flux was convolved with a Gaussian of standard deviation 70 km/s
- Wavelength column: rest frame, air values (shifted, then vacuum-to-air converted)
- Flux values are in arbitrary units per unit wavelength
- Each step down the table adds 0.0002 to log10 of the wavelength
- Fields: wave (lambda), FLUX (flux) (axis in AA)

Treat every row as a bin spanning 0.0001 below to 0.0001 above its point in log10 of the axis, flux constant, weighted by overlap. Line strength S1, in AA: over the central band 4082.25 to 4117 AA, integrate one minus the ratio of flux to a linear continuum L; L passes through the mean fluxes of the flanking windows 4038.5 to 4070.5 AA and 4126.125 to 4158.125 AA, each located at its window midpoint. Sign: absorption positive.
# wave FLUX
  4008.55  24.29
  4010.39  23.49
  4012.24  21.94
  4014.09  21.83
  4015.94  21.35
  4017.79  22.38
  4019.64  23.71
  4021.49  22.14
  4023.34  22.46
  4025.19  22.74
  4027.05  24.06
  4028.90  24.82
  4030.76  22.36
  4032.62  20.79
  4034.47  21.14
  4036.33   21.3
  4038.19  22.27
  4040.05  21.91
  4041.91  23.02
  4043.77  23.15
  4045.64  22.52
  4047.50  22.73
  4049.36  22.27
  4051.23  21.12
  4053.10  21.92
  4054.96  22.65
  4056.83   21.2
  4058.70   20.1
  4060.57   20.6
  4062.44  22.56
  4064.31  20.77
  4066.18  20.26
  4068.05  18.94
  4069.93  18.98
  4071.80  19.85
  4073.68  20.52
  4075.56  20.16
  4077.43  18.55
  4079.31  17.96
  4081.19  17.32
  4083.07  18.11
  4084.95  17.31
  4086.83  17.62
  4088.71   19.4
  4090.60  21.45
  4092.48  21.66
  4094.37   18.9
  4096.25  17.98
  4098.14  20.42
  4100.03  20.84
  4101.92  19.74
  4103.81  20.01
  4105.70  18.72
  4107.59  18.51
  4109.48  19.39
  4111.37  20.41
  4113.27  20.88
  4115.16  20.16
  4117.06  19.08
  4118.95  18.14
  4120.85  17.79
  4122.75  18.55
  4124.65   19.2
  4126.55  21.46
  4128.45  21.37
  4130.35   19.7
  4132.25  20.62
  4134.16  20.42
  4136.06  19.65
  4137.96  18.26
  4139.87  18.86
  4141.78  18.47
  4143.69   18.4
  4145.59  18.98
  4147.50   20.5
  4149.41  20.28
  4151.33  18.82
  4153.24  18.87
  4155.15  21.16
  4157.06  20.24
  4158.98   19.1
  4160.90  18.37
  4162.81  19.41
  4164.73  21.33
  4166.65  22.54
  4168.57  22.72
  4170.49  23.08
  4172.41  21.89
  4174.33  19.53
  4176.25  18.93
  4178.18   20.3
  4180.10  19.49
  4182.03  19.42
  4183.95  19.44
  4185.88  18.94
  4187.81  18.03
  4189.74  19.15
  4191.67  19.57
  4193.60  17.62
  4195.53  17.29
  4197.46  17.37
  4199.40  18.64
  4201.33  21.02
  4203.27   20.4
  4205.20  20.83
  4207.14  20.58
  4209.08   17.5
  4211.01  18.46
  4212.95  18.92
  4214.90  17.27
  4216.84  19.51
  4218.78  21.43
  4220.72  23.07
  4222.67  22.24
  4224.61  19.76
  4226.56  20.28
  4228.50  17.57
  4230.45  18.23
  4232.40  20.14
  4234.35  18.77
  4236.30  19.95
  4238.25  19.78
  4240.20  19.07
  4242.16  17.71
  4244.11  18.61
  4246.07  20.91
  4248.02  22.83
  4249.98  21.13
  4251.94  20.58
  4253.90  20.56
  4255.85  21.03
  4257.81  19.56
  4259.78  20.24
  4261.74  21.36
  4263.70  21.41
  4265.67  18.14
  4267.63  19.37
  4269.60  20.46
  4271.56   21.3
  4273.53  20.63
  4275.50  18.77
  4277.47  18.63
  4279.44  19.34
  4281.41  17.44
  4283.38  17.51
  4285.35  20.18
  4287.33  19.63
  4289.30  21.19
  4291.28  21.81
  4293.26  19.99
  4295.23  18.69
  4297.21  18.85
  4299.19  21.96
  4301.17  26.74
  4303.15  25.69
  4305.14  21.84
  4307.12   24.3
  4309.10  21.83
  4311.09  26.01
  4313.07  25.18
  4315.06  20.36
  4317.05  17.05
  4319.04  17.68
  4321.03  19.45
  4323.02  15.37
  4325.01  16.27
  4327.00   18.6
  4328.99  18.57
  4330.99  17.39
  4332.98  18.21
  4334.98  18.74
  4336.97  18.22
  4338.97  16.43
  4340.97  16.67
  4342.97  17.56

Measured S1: 1.8 AA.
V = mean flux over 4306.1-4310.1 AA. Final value 23.1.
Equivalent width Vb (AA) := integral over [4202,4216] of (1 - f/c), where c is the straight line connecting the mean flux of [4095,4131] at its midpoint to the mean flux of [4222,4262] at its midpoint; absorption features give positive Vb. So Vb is 0.49 AA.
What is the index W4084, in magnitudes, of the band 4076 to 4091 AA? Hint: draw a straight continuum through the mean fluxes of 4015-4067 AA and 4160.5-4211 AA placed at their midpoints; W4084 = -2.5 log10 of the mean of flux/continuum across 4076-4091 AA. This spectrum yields 0.16 mag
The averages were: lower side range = 22.1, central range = 18.4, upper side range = 19.7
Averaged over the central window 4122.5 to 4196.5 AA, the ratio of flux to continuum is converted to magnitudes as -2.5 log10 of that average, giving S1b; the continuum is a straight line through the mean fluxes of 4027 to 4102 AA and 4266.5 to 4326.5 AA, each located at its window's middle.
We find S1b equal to 0.04 mag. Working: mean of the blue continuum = 20.7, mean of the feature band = 19.8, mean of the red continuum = 20.4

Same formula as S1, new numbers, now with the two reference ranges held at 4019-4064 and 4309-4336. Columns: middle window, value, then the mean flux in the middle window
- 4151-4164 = 0.9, 19.5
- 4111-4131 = 1.6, 19.7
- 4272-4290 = 0.4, 19.3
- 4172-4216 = 3.2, 19.1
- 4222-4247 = 0.9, 19.4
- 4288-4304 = -1.9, 21.8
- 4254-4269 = -0.2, 20.2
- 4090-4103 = 0.9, 20.1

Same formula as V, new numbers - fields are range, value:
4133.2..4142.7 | 19.1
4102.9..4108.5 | 19.1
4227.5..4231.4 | 17.9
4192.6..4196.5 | 17.5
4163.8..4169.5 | 22.2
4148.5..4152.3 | 19.5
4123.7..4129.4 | 20.7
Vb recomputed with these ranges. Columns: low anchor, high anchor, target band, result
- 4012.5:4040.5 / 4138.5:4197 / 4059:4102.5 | 3.6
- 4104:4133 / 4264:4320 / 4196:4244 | 1.9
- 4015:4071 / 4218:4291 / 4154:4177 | 0.1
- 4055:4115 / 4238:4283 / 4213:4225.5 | -0.4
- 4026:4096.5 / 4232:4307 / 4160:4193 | 0.7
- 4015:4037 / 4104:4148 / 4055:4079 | 1.1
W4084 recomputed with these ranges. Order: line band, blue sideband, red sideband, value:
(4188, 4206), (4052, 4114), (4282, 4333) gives 0.06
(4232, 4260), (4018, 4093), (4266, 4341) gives 0.01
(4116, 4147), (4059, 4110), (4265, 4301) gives 0.01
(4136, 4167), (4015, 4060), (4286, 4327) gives 0.11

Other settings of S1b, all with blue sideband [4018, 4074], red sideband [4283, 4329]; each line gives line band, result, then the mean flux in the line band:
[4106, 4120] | 0.11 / 19.5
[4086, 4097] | 0.11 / 19.5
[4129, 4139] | 0.09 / 19.8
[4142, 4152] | 0.11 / 19.3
